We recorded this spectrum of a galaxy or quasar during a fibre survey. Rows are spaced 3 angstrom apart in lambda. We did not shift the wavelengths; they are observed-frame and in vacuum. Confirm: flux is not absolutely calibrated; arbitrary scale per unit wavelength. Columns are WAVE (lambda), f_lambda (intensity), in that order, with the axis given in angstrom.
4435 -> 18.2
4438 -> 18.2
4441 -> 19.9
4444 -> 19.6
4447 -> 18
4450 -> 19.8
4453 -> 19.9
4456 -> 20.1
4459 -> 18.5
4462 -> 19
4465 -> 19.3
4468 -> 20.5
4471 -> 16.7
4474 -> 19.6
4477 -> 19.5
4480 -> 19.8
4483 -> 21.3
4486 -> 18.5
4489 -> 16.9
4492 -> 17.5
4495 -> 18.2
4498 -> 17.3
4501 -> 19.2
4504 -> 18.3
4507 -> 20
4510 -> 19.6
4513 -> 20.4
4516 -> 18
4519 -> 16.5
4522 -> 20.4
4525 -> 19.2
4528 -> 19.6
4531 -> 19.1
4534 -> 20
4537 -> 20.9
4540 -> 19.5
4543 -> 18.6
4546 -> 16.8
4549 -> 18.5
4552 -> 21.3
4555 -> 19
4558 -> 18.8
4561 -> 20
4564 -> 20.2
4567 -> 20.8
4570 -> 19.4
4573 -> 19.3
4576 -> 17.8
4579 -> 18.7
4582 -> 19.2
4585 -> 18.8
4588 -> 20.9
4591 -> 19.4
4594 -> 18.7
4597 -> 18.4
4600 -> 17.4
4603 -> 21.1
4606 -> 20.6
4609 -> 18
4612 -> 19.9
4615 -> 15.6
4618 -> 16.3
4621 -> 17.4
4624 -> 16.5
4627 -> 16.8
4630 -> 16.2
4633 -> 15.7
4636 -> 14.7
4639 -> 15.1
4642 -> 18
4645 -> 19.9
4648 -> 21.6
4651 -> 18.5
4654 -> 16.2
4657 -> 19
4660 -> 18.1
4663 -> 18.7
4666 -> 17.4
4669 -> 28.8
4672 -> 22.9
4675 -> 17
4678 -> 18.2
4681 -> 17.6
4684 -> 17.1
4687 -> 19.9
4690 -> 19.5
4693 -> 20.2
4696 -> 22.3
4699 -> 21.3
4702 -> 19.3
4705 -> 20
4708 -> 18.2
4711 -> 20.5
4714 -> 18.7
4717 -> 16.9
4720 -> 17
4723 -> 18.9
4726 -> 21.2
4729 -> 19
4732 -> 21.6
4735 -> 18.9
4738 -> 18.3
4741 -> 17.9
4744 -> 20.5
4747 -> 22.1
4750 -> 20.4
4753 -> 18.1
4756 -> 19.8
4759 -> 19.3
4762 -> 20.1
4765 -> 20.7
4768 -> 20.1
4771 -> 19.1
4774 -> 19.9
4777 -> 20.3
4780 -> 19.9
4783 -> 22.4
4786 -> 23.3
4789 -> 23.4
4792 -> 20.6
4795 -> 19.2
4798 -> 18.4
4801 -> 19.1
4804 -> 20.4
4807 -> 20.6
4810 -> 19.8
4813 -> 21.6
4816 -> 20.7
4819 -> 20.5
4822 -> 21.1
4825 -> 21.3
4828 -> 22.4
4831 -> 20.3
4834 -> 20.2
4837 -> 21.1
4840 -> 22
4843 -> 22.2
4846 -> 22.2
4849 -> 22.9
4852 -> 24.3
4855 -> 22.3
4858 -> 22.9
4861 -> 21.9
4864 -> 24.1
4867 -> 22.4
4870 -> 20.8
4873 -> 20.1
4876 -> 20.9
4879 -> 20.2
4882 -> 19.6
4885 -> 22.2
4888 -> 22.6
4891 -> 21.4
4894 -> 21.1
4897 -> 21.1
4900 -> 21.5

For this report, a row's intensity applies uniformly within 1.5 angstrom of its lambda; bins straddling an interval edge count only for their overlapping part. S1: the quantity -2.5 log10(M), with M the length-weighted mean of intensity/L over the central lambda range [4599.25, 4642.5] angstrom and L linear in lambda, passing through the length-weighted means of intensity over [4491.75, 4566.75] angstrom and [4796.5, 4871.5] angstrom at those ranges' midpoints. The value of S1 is 0.15 mag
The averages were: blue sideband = 19.1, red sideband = 21.4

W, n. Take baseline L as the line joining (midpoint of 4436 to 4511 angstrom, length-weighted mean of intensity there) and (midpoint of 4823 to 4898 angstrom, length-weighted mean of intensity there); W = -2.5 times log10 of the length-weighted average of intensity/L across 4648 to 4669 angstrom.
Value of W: 0.07 mag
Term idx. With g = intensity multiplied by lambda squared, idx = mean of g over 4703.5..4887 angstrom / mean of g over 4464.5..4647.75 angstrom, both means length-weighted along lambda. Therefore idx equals 1.2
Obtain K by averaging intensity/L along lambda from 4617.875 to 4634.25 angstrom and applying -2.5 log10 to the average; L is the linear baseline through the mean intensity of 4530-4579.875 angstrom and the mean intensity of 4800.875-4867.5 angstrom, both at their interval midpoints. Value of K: 0.20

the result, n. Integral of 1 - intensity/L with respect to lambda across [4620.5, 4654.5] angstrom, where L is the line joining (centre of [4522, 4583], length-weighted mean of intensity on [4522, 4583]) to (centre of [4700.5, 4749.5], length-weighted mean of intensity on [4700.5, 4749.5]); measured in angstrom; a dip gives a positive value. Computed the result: 3.70 angstrom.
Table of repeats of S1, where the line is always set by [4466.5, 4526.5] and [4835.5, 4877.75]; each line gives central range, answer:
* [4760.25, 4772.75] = 0.070 mag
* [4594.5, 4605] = 0.044 mag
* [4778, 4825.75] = 0.045 mag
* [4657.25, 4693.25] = 0.050 mag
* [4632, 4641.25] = 0.294 mag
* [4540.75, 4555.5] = 0.027 mag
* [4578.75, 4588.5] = 0.018 mag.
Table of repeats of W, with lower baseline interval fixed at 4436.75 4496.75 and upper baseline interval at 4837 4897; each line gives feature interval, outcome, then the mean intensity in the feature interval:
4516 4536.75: 0.02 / 19.2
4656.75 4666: 0.12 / 18.4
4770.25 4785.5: 0.03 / 20.6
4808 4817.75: 0.04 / 20.7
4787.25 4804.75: 0.06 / 20.2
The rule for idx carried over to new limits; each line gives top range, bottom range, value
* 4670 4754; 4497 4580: 1.09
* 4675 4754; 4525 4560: 1.08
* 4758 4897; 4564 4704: 1.22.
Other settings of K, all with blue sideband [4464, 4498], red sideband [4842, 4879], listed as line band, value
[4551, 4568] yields -0.02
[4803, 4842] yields 0.05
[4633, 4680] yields 0.09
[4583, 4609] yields 0.03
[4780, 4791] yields -0.05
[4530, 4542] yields -0.03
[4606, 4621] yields 0.13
